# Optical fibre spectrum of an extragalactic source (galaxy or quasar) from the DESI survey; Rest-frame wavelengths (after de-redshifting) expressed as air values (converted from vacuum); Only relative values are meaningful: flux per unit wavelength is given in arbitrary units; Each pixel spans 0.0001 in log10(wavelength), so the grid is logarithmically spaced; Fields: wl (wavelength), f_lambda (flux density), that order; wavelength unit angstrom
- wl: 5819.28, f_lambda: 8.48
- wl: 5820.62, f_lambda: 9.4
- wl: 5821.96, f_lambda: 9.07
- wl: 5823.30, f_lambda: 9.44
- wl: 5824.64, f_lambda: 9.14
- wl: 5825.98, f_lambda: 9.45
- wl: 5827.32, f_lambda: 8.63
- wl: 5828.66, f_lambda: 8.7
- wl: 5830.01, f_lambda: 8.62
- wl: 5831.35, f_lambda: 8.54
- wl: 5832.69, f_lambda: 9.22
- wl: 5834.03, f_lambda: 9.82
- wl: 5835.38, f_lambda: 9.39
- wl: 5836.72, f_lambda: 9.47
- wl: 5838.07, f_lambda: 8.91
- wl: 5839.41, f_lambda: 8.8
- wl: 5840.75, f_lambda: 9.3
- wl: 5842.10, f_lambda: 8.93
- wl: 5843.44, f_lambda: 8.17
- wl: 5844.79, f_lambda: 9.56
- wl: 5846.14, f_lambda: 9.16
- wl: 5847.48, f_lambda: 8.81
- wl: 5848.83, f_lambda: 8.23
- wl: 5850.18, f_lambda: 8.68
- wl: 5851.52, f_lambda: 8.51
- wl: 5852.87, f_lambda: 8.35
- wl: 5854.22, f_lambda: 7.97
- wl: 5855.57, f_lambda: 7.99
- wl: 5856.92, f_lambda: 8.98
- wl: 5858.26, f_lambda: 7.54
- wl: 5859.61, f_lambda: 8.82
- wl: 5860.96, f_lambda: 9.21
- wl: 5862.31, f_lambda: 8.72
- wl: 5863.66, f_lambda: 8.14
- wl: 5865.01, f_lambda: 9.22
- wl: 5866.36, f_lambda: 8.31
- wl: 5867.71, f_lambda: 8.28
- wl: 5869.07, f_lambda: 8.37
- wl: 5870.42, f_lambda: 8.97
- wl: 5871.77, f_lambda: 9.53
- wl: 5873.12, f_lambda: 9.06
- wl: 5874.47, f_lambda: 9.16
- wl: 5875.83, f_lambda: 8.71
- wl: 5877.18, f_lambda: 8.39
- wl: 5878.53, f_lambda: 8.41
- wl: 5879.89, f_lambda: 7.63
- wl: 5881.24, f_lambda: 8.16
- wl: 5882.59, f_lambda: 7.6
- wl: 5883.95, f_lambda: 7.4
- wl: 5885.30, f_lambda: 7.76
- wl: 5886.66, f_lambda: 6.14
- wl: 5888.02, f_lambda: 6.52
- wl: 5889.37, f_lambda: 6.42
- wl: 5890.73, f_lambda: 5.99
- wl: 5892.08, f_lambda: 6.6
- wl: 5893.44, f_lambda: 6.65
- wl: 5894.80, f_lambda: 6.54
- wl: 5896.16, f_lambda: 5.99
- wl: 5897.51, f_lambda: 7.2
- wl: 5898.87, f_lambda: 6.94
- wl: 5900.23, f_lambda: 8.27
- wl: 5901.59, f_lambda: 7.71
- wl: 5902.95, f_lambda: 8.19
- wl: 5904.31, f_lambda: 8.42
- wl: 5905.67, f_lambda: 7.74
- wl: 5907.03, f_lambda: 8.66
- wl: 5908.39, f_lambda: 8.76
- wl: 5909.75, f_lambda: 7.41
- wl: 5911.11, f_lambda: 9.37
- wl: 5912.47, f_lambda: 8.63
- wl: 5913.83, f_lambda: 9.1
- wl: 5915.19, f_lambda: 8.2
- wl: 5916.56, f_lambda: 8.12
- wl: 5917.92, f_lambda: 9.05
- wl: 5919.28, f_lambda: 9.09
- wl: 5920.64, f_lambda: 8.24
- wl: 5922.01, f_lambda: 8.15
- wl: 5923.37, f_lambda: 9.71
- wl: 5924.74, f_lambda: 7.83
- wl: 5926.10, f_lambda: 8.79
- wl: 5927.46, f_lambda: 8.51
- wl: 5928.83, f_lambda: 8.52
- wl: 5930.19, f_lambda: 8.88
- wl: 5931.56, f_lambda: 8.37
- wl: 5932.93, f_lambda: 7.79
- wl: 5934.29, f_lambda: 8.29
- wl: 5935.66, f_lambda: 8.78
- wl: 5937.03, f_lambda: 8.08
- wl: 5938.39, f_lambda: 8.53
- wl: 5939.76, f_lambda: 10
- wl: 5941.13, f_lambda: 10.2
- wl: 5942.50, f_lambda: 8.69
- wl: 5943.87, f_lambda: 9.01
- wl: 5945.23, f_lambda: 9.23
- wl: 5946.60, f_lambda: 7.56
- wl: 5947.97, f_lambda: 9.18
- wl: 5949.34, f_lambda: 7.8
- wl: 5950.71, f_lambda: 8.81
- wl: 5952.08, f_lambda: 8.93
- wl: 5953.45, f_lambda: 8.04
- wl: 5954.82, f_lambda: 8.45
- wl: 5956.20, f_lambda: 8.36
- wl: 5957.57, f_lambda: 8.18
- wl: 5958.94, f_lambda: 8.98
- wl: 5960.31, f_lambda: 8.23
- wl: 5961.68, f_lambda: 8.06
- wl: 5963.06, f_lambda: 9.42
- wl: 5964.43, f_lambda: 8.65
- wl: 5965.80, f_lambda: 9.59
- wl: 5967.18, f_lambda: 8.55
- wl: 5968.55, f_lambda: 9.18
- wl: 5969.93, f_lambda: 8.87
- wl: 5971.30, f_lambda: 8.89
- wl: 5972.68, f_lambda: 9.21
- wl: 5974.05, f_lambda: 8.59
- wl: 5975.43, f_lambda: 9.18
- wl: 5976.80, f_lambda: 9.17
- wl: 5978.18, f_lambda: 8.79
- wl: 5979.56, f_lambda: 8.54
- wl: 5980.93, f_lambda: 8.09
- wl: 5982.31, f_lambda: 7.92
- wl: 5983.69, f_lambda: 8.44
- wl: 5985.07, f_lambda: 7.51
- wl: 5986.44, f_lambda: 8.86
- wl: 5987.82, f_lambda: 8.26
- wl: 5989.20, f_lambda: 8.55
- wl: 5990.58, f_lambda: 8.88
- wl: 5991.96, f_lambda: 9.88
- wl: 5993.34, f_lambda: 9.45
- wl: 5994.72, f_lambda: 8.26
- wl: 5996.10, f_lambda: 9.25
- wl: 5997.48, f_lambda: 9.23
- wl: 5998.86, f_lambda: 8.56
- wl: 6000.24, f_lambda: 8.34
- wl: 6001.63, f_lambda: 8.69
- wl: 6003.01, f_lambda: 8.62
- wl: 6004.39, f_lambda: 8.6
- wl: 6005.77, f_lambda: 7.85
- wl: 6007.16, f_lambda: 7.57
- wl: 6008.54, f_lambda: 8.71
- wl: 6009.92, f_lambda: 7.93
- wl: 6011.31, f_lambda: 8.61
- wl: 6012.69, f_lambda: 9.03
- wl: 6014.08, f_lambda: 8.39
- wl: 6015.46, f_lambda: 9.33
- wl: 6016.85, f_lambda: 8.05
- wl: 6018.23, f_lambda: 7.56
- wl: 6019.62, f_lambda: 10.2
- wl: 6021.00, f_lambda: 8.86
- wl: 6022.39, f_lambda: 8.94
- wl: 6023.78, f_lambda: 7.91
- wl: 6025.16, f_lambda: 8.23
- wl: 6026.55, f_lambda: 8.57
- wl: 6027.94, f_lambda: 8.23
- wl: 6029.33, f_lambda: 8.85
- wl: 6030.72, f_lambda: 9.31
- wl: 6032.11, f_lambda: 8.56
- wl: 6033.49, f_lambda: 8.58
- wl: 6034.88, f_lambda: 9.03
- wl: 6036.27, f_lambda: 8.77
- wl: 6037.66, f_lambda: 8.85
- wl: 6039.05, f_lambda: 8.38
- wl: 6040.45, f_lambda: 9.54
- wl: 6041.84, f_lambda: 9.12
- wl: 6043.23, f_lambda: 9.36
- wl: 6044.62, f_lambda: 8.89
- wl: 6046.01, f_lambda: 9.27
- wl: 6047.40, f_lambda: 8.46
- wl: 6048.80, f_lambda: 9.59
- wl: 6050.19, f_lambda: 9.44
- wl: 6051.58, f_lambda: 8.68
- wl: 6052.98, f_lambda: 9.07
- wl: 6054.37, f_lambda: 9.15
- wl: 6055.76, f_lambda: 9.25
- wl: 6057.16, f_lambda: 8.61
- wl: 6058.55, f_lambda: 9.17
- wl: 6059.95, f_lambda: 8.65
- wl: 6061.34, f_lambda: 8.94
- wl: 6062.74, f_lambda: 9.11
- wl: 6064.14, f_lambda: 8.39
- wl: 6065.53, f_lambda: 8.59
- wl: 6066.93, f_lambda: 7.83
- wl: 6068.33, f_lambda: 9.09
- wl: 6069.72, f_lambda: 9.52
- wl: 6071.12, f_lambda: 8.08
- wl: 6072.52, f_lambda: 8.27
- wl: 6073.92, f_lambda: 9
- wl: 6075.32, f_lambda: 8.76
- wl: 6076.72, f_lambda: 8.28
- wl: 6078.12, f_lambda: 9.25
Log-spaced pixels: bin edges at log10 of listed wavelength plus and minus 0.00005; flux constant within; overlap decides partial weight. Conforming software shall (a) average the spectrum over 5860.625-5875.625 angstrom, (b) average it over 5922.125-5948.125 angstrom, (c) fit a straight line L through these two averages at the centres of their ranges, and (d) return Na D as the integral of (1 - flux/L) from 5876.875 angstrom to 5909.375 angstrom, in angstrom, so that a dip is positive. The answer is 5.0 angstrom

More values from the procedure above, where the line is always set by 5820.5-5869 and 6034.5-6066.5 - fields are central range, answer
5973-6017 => 1.52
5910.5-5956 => 1.08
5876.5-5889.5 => 1.98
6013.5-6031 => 0.59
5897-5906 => 1.07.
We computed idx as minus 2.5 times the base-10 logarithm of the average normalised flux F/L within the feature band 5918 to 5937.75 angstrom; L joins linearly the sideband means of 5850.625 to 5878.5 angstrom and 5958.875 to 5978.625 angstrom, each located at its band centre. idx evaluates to 0.03 mag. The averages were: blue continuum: 8.61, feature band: 8.52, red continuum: 8.89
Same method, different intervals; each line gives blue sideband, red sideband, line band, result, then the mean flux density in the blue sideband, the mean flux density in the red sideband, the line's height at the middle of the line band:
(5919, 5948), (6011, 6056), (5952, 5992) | 0.01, 8.69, 8.85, 8.75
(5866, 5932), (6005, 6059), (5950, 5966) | -0.03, 8.05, 8.77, 8.37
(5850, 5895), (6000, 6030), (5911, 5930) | -0.06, 8.03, 8.5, 8.19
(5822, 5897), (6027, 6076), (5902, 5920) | 0.00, 8.35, 8.87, 8.49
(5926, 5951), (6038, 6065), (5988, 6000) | -0.01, 8.68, 9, 8.84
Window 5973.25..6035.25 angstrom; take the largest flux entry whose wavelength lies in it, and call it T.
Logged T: 10.2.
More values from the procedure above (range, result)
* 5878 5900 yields 8.41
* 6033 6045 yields 9.54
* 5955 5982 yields 9.59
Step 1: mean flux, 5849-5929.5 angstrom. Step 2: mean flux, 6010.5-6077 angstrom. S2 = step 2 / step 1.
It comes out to 1.08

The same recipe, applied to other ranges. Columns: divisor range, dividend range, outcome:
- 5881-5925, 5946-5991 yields 1.11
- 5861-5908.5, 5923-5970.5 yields 1.11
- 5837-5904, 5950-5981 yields 1.08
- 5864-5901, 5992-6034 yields 1.12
